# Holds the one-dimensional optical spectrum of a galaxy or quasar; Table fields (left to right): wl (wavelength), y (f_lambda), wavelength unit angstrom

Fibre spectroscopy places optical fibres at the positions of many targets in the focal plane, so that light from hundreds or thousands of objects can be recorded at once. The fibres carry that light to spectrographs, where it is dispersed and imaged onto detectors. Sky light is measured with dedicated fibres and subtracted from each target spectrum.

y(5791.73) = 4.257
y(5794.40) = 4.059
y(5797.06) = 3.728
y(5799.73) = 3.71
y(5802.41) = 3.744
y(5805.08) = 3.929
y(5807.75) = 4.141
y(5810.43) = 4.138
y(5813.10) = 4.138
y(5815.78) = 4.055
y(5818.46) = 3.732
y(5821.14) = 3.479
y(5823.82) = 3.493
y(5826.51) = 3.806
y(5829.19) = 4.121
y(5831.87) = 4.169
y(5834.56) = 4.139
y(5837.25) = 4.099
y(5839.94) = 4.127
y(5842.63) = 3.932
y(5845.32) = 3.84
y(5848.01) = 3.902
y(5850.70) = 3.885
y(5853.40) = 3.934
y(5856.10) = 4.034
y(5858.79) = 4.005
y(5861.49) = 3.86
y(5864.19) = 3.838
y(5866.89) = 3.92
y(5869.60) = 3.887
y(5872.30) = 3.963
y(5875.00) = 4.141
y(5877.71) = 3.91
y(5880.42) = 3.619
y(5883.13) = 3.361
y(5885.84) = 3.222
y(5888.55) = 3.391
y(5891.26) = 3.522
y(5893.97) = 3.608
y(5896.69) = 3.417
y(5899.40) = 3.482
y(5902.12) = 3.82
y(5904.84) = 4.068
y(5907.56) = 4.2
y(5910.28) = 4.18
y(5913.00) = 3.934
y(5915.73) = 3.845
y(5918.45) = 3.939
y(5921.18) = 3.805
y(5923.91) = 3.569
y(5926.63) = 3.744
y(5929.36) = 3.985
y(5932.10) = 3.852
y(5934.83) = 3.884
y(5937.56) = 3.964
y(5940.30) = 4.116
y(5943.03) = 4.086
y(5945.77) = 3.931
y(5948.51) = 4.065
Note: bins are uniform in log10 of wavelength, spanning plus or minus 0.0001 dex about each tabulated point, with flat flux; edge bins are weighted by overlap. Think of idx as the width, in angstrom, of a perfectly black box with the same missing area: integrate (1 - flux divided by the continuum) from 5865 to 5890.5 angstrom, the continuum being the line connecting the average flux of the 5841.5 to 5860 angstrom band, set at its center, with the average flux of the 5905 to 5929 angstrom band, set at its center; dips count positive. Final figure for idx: 1.4 angstrom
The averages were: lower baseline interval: 3.93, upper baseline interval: 3.91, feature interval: 3.71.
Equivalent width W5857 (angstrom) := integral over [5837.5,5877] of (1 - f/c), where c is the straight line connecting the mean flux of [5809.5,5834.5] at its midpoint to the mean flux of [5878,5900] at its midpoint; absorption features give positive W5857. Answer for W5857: -2.9 angstrom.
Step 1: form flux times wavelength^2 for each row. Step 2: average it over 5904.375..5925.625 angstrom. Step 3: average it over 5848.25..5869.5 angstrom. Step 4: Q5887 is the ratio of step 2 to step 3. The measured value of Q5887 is 1.0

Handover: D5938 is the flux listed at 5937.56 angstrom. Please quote 3.964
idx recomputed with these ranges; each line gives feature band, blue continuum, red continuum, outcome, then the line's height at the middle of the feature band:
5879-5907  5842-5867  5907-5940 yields 2.4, 3.91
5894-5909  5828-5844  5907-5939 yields 0.6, 3.95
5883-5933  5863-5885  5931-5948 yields 2.0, 3.9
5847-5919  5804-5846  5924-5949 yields 2.5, 3.95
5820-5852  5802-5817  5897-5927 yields 0.6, 4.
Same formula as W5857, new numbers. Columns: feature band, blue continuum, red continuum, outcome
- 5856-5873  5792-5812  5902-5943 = 0.1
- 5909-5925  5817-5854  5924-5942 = 0.1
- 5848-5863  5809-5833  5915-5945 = -0.2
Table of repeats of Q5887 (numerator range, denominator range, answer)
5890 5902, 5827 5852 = 0.90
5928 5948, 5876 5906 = 1.13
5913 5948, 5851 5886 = 1.04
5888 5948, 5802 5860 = 1.00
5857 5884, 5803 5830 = 1.01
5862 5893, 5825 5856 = 0.94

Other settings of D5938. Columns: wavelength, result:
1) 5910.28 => 4.18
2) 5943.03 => 4.086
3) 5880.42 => 3.619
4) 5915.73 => 3.845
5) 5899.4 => 3.482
